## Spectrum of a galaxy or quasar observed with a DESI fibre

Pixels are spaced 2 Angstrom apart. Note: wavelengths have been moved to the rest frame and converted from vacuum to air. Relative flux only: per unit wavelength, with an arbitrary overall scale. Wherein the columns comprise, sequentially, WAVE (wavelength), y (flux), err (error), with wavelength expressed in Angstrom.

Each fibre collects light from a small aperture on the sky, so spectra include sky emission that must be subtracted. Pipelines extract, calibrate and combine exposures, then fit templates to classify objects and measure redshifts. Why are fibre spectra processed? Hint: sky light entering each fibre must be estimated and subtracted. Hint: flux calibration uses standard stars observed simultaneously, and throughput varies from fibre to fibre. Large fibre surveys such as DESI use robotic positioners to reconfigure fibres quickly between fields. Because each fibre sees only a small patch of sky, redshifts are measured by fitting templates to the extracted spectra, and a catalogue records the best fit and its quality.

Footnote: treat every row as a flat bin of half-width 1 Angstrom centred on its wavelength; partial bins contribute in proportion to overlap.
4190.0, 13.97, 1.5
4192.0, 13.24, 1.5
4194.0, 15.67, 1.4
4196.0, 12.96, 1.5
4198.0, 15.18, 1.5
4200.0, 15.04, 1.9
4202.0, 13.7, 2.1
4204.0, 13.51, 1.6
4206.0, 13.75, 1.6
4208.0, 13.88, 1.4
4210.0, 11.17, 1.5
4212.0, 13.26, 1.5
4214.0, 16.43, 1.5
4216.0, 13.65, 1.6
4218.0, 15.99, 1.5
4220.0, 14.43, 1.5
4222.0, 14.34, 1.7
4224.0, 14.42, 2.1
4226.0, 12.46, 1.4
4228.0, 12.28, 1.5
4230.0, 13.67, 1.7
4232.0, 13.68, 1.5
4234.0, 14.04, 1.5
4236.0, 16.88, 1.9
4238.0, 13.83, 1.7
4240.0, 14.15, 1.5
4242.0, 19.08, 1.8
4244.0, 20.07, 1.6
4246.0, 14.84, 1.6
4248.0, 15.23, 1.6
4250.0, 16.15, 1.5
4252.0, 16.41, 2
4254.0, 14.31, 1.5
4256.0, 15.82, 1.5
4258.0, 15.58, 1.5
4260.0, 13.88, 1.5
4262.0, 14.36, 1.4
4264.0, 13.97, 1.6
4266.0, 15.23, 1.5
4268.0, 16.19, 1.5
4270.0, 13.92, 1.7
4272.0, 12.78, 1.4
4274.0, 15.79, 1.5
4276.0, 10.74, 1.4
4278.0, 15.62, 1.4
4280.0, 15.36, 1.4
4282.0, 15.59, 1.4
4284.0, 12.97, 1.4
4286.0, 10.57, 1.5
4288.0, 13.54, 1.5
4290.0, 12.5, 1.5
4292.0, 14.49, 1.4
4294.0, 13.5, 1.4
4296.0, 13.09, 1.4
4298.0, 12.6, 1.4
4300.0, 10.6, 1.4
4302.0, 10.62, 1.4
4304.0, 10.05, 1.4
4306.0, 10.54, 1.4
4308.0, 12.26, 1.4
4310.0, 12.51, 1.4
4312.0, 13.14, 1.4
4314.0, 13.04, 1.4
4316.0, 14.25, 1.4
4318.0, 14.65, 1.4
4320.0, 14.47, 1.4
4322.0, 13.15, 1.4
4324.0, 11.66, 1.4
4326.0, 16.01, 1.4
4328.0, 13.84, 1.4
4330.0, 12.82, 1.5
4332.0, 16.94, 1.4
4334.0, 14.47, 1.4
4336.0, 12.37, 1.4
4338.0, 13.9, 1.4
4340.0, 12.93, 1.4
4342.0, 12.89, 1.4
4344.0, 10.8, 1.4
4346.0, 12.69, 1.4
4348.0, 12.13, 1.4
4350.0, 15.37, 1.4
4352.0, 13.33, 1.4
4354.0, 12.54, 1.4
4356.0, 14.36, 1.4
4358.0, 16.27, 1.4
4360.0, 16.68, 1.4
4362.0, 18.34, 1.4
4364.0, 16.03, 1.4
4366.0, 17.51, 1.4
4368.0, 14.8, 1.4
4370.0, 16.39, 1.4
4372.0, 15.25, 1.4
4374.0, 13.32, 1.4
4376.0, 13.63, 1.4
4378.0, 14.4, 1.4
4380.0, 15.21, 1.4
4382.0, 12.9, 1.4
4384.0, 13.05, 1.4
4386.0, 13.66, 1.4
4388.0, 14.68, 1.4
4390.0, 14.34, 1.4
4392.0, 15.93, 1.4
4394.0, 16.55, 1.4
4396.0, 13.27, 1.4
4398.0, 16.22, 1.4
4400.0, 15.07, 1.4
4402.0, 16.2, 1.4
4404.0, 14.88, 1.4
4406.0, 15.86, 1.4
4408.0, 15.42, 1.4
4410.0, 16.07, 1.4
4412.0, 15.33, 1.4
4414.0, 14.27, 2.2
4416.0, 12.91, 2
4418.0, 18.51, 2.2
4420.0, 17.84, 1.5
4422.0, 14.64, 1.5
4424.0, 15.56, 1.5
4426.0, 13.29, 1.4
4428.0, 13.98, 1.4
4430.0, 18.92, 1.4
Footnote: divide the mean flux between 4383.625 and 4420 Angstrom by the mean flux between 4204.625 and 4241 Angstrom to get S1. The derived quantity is 1.09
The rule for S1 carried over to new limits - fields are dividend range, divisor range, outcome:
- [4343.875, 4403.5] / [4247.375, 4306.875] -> 1.07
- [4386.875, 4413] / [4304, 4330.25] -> 1.17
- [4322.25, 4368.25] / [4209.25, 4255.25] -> 0.96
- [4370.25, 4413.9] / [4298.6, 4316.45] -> 1.25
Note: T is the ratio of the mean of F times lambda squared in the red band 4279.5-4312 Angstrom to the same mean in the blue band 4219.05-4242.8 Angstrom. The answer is 0.90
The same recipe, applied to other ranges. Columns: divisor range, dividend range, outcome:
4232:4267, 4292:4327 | 0.85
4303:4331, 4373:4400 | 1.14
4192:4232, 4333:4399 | 1.11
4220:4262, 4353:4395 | 1.06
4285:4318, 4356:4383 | 1.28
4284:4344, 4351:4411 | 1.20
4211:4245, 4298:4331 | 0.89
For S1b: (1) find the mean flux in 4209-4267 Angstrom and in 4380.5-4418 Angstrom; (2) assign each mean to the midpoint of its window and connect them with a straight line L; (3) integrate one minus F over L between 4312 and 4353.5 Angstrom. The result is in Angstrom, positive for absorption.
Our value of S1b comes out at 3.7 Angstrom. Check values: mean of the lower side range 14.8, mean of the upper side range 14.9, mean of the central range 13.6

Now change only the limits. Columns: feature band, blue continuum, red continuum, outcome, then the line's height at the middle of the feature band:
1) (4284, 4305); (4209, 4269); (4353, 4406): 3.86 Angstrom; 14.9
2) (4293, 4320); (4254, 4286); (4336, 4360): 2.91 Angstrom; 14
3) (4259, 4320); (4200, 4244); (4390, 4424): 6.14 Angstrom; 14.8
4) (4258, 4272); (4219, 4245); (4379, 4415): 0.33 Angstrom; 14.9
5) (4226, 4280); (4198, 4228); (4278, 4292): -4.31 Angstrom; 13.8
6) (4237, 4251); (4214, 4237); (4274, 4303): -2.29 Angstrom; 13.9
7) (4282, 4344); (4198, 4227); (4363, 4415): 6.70 Angstrom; 14.6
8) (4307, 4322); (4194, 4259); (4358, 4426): 1.56 Angstrom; 15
